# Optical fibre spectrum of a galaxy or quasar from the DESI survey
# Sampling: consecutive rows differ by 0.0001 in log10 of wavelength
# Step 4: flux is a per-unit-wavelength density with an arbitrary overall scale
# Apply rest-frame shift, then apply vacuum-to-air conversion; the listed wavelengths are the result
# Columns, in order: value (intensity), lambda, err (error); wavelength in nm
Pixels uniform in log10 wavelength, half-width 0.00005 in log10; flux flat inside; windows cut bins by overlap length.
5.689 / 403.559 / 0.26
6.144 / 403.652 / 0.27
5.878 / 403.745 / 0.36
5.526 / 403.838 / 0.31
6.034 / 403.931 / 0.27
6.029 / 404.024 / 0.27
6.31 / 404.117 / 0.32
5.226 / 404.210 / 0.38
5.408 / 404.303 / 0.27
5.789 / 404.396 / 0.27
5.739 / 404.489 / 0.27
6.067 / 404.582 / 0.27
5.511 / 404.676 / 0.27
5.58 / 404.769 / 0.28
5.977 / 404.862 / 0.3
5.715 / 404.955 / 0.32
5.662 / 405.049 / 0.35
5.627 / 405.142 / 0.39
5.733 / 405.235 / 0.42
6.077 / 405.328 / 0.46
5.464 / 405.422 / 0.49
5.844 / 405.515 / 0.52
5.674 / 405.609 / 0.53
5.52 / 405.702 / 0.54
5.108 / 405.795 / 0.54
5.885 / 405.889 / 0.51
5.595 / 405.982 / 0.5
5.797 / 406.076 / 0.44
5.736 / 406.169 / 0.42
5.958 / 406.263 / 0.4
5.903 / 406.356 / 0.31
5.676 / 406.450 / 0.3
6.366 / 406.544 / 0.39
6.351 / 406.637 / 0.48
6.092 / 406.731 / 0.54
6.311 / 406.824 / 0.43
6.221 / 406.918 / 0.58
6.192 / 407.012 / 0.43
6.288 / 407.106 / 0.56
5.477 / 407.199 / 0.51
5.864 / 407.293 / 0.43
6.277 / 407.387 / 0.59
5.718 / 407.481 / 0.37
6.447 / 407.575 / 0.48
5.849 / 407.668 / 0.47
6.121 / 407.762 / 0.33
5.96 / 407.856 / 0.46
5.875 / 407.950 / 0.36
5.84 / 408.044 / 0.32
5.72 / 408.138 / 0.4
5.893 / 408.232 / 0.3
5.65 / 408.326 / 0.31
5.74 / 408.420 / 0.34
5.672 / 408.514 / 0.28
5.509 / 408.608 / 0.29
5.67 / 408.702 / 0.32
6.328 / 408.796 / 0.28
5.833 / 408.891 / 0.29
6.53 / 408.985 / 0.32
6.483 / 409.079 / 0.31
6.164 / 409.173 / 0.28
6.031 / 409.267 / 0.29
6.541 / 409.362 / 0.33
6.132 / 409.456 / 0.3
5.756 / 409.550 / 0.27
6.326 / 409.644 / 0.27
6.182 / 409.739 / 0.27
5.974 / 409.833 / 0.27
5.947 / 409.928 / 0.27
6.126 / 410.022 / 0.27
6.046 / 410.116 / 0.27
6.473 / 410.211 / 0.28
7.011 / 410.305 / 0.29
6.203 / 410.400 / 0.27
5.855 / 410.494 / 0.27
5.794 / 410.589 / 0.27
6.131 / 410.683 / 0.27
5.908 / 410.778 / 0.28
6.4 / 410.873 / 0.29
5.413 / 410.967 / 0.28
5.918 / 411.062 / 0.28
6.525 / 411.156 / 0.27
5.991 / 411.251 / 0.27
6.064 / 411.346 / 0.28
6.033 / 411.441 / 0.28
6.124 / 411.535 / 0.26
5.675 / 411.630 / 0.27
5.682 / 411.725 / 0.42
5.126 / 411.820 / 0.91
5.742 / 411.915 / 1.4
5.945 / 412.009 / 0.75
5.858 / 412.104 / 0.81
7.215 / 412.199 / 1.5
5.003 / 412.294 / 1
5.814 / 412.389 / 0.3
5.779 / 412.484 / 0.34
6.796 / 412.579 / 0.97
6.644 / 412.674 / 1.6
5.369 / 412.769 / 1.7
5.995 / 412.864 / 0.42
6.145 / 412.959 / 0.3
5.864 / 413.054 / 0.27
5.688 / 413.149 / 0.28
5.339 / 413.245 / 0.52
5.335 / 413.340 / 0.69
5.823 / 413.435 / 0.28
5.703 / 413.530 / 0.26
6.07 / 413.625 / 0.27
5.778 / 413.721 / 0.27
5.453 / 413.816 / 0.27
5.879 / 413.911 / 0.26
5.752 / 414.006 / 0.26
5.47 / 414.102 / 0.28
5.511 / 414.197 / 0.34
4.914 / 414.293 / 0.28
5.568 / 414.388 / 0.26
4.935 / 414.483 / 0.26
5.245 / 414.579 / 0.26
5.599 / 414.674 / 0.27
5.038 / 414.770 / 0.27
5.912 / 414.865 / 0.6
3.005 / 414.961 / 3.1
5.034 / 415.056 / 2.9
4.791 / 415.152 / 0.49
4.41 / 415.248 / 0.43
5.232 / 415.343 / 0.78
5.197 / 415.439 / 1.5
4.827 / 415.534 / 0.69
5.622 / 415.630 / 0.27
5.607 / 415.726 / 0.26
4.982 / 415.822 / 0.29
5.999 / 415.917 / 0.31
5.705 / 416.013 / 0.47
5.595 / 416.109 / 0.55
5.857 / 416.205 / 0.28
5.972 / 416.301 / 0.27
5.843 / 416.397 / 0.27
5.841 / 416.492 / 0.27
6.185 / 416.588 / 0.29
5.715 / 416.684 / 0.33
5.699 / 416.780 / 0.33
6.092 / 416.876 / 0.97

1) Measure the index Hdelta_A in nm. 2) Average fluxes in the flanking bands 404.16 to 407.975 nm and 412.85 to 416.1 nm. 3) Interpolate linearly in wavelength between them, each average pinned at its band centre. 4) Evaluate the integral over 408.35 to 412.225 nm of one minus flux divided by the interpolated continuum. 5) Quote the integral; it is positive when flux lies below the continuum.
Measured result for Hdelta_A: -0.29 nm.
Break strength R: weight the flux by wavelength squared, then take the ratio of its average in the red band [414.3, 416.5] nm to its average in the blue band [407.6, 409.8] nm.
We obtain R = 0.91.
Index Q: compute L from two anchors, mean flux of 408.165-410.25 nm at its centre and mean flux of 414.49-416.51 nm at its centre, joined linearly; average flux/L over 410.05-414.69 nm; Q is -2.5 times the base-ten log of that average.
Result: -0.04 mag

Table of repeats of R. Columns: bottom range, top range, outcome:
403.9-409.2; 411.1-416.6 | 0.99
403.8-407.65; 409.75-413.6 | 1.05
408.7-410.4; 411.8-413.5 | 0.96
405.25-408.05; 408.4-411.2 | 1.05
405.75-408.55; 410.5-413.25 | 1.03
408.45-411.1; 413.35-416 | 0.89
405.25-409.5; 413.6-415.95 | 0.92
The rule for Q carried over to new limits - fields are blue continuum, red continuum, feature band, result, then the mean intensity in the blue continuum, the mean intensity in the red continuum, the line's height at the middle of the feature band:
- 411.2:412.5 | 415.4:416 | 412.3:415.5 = 0.03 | 5.86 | 5.4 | 5.61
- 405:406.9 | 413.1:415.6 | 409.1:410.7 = -0.11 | 5.82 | 5.29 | 5.57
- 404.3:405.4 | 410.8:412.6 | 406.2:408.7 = -0.02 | 5.75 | 5.94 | 5.82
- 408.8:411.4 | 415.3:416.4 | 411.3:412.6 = 0.01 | 6.14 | 5.52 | 5.94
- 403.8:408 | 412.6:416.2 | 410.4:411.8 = -0.07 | 5.86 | 5.45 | 5.61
